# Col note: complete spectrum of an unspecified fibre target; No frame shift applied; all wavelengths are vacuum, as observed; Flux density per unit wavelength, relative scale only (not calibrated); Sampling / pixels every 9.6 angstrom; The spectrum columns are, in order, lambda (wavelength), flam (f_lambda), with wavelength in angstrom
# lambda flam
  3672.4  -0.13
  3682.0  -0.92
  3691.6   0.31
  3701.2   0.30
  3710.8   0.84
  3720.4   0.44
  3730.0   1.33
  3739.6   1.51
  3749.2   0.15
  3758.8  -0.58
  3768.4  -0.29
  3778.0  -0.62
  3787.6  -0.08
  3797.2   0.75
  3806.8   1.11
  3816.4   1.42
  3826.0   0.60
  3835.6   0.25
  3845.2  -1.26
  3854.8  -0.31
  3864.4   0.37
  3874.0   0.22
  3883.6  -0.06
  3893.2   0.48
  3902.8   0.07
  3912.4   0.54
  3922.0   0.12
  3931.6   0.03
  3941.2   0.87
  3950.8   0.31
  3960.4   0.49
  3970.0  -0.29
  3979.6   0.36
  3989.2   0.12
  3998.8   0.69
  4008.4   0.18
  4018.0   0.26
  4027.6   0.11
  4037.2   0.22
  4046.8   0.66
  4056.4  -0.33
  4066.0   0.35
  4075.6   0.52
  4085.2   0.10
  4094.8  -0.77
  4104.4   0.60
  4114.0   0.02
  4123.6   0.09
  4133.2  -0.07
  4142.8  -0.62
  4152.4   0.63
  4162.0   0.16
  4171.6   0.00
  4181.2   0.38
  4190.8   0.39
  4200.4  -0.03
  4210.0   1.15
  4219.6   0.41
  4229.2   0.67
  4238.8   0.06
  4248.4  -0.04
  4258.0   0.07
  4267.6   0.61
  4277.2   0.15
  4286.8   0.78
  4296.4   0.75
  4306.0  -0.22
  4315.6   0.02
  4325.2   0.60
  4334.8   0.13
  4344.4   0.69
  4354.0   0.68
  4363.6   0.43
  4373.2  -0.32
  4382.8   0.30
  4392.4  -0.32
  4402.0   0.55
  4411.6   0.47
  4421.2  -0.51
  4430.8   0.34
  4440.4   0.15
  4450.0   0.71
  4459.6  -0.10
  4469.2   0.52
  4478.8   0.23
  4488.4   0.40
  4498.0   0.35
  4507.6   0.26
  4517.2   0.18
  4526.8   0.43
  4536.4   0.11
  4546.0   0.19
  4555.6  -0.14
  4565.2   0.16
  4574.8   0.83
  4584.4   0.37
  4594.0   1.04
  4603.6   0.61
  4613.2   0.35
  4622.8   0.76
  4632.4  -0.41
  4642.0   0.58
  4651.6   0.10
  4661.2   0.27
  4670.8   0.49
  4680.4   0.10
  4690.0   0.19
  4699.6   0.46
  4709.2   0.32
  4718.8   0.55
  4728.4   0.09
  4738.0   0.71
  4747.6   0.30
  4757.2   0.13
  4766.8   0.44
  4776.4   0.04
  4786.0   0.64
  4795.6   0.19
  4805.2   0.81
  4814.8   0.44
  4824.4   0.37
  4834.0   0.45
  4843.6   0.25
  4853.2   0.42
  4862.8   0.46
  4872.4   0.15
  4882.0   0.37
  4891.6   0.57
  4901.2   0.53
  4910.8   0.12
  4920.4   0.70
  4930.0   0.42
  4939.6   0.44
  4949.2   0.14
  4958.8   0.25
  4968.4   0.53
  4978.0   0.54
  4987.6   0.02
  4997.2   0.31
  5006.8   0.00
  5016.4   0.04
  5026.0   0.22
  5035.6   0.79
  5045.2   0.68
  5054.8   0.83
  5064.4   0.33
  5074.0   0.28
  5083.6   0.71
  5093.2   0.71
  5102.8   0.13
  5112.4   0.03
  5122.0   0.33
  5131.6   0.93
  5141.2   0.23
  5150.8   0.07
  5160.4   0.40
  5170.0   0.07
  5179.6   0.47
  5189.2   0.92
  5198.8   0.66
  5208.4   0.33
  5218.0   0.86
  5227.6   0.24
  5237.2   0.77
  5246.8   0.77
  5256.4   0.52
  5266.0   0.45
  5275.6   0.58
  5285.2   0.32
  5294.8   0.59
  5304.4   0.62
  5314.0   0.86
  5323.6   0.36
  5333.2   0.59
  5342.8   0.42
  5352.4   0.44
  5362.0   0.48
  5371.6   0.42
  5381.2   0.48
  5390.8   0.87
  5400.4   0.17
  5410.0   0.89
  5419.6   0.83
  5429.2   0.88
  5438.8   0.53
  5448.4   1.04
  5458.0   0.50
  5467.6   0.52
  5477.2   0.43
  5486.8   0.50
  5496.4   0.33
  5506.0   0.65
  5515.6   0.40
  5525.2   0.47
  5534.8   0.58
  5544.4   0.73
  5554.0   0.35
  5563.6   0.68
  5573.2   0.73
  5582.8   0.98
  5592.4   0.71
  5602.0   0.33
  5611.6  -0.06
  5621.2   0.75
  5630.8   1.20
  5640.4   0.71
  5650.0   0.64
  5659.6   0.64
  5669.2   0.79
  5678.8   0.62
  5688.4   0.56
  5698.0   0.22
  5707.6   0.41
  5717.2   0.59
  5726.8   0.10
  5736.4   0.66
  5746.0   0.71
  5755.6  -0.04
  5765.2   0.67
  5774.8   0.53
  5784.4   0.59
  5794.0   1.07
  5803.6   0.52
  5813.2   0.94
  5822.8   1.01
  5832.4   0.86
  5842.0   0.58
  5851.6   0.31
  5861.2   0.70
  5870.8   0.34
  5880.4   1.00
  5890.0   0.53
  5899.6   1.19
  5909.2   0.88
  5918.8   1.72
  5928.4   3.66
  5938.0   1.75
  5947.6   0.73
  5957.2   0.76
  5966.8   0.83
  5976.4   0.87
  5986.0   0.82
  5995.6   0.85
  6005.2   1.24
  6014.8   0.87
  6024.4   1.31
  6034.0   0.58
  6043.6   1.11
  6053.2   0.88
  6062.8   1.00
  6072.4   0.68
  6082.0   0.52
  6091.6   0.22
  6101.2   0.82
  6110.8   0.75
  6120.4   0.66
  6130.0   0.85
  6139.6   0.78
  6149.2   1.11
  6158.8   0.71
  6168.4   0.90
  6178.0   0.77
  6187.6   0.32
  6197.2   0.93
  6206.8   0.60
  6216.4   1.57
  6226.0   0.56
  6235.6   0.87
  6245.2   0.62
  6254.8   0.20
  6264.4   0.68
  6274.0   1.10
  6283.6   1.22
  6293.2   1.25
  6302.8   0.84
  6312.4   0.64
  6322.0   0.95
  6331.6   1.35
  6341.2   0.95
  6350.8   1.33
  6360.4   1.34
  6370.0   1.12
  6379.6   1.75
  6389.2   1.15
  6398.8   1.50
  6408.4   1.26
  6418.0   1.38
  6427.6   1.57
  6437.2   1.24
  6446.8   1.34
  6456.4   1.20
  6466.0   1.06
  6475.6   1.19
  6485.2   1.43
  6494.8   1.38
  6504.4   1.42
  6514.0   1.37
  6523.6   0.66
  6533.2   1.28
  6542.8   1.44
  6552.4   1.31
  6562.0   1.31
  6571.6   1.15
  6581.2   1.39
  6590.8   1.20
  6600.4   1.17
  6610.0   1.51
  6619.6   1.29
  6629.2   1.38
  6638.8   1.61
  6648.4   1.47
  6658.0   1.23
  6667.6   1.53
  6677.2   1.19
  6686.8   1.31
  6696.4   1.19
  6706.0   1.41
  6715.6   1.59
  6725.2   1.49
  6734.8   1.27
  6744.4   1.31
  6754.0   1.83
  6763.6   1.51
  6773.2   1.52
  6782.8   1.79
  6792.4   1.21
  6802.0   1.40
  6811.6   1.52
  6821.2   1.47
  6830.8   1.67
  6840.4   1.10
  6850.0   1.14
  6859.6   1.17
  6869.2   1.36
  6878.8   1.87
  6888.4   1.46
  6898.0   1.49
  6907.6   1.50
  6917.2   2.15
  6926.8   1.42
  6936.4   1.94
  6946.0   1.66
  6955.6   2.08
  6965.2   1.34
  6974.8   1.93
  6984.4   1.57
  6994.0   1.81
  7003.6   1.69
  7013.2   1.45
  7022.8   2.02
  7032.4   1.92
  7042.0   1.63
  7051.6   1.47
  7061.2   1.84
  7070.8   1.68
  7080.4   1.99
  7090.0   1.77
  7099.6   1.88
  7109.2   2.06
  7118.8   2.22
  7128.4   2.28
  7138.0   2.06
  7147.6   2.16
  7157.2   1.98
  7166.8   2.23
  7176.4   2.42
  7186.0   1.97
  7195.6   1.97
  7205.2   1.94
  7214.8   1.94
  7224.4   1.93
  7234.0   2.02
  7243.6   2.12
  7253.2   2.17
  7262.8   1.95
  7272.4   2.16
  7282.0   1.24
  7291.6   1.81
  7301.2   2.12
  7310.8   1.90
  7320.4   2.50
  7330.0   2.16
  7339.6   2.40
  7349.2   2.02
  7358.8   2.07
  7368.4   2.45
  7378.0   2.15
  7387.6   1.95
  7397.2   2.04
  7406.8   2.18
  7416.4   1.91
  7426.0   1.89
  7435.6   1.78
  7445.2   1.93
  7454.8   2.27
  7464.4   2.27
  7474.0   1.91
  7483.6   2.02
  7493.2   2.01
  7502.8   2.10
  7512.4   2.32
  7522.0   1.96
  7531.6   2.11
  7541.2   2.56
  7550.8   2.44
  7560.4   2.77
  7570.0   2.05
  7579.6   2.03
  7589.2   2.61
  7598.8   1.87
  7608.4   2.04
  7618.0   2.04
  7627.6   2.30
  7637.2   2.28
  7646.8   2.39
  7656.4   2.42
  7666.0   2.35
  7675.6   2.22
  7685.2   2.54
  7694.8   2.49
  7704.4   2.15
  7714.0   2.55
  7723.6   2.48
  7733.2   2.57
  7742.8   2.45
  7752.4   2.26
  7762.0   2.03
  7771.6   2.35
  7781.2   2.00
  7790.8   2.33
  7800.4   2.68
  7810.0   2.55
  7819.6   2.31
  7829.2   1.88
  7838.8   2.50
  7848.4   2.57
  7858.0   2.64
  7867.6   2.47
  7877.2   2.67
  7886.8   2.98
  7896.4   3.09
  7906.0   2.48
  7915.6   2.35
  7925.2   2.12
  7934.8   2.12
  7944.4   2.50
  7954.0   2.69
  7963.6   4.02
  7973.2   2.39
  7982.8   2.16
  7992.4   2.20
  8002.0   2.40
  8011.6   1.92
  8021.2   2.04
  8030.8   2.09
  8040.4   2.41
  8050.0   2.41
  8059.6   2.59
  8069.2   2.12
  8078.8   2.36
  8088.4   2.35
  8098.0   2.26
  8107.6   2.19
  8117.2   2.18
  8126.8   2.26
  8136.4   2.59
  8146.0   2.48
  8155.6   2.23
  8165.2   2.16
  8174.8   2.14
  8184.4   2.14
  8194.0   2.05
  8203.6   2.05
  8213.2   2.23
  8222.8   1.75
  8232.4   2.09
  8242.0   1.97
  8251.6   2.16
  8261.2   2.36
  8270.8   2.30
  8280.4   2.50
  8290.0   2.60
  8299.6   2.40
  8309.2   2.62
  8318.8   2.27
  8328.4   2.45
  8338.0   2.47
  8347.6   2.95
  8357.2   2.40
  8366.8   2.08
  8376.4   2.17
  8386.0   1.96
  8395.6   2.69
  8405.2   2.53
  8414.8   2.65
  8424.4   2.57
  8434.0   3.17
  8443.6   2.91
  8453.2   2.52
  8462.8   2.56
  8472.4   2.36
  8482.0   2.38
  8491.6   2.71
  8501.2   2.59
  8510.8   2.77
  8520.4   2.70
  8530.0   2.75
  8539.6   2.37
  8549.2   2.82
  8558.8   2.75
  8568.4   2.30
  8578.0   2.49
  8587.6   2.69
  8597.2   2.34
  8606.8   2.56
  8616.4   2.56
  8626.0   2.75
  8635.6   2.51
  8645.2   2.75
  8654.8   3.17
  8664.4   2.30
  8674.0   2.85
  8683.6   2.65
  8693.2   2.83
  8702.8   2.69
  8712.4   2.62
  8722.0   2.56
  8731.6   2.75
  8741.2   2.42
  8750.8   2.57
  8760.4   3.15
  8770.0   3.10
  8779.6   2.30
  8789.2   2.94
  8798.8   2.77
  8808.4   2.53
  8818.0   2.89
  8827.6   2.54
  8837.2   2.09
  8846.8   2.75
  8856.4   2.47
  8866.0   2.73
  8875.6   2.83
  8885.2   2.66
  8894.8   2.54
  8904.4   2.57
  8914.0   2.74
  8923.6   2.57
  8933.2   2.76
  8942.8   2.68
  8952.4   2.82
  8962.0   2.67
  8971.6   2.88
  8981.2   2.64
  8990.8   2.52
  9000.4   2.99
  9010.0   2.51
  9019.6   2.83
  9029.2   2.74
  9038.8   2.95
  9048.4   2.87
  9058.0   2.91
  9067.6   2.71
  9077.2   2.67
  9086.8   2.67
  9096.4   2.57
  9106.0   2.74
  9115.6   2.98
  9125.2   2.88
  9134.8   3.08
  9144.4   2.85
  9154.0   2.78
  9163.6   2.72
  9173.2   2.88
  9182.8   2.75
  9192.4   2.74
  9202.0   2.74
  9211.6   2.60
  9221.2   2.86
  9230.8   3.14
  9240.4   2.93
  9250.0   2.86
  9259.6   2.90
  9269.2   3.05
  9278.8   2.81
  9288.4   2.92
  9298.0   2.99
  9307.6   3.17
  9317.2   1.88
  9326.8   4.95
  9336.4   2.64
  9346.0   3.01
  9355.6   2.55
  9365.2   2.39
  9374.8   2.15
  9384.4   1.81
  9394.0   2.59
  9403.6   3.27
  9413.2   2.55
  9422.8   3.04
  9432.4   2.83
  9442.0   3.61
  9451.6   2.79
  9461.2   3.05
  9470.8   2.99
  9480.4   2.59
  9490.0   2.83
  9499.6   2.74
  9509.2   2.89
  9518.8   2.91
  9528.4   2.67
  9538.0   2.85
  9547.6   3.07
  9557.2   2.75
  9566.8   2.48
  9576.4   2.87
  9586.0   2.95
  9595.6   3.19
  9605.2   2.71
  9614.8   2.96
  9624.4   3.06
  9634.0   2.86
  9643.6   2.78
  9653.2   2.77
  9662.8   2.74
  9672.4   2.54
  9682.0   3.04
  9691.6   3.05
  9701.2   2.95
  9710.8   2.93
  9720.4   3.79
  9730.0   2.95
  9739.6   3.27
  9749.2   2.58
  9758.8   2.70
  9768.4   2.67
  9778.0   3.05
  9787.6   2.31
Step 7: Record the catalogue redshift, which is 0.59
